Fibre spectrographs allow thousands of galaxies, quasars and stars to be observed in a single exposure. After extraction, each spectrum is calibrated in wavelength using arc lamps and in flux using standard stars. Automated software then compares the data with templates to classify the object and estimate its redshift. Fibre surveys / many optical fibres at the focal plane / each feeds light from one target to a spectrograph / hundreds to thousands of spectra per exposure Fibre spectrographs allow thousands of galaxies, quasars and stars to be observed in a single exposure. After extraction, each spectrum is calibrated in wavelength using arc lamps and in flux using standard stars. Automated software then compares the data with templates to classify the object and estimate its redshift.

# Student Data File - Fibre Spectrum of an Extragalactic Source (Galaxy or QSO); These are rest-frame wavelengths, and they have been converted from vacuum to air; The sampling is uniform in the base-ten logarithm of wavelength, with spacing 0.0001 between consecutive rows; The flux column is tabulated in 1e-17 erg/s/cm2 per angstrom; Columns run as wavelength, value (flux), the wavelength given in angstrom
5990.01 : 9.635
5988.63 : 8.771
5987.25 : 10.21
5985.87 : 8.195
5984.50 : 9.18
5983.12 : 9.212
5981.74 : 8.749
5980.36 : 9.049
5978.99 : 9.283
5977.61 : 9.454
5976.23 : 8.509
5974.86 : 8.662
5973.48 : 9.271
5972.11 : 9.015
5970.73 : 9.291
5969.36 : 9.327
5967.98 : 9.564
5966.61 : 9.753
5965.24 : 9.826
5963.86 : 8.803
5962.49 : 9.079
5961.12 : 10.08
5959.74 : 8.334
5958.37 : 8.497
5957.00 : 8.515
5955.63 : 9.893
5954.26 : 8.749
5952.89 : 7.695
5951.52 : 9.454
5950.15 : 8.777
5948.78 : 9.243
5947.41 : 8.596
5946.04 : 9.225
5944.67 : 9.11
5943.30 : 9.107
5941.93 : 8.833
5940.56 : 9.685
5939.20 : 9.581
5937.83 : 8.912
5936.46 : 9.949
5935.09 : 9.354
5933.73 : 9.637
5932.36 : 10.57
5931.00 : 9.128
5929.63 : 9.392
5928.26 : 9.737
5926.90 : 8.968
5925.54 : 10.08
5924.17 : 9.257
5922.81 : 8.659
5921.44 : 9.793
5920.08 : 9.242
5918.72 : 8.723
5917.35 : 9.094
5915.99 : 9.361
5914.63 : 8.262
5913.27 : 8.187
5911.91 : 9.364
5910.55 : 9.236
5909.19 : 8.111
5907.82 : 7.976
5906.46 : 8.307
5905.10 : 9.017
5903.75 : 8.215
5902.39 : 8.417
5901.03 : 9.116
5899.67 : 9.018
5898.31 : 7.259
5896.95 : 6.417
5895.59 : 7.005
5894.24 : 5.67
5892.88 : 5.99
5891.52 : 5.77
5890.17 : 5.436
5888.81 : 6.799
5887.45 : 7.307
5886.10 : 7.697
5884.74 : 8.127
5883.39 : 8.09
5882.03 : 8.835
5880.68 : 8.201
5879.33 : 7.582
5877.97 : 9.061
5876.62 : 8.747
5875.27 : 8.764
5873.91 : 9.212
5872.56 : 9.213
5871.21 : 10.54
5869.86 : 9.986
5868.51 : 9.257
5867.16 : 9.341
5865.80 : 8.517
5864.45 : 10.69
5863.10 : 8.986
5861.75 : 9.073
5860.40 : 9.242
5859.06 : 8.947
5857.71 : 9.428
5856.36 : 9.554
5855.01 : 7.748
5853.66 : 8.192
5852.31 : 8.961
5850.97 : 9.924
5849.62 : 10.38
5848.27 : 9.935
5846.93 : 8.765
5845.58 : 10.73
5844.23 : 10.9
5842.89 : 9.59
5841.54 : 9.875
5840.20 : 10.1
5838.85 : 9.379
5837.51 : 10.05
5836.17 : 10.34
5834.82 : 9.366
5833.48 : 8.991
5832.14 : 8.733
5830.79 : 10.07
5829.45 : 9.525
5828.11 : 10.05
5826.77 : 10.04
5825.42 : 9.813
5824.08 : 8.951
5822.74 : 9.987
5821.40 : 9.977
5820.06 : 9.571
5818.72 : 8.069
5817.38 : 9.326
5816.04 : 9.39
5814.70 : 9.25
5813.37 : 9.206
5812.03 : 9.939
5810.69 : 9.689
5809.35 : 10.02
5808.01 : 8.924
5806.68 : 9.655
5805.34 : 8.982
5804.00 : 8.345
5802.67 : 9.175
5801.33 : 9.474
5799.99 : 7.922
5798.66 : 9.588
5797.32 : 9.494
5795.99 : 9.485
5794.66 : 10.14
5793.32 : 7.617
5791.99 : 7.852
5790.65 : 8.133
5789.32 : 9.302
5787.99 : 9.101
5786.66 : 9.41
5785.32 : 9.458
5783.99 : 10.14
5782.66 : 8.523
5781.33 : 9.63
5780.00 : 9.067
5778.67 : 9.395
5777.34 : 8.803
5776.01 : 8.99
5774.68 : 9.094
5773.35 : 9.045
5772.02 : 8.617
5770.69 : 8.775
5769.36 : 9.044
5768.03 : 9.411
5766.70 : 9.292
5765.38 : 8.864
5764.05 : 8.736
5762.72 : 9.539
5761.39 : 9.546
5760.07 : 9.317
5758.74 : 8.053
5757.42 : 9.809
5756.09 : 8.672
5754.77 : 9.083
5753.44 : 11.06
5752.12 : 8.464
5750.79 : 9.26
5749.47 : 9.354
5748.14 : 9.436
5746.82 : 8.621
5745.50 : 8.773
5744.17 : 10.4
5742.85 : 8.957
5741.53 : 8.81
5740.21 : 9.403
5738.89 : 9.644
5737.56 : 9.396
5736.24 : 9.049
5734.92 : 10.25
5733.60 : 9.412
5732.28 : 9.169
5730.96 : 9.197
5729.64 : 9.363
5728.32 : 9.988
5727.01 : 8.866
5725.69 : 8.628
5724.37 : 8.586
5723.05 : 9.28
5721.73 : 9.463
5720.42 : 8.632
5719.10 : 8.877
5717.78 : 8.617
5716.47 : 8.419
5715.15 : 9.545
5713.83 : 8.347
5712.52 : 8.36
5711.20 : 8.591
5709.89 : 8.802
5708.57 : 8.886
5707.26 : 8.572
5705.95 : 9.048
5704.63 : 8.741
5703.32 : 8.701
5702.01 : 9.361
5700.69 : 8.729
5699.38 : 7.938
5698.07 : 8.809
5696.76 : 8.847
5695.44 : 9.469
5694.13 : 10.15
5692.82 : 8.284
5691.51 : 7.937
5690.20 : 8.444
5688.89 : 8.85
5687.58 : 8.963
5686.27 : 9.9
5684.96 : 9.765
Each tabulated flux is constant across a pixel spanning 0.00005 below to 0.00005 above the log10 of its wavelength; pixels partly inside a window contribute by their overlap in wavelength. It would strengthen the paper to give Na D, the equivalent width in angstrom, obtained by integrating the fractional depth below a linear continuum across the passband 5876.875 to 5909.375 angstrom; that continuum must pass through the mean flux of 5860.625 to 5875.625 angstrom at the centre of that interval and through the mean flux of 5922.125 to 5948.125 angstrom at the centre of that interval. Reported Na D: 6.0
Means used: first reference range 9.42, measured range 7.65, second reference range 9.35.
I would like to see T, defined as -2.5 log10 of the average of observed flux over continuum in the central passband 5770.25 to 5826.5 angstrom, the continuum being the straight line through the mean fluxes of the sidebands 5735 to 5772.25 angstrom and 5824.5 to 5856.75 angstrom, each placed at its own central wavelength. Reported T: 0.03 mag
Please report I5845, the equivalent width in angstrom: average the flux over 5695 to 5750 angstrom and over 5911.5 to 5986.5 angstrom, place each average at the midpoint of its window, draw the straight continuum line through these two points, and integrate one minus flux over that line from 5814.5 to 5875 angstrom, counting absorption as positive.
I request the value -2.7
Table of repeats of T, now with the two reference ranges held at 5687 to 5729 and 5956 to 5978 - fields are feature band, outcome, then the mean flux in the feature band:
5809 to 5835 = -0.06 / 9.49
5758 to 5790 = -0.03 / 9.14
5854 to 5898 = 0.09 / 8.28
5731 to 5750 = -0.05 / 9.33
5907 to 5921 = 0.04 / 8.77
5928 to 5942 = -0.05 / 9.55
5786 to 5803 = 0.00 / 8.97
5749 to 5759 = -0.05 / 9.27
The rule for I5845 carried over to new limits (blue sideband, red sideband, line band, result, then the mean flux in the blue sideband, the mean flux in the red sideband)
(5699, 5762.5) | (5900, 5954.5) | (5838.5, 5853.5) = -1.25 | 9.08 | 9.06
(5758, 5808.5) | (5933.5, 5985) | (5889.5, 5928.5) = 3.68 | 9.05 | 9.13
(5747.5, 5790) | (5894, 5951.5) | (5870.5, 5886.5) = 0.50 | 9.2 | 8.88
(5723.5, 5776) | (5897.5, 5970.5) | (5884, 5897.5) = 3.65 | 9.2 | 9.06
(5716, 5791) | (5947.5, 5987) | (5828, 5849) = -1.48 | 9.17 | 9.06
